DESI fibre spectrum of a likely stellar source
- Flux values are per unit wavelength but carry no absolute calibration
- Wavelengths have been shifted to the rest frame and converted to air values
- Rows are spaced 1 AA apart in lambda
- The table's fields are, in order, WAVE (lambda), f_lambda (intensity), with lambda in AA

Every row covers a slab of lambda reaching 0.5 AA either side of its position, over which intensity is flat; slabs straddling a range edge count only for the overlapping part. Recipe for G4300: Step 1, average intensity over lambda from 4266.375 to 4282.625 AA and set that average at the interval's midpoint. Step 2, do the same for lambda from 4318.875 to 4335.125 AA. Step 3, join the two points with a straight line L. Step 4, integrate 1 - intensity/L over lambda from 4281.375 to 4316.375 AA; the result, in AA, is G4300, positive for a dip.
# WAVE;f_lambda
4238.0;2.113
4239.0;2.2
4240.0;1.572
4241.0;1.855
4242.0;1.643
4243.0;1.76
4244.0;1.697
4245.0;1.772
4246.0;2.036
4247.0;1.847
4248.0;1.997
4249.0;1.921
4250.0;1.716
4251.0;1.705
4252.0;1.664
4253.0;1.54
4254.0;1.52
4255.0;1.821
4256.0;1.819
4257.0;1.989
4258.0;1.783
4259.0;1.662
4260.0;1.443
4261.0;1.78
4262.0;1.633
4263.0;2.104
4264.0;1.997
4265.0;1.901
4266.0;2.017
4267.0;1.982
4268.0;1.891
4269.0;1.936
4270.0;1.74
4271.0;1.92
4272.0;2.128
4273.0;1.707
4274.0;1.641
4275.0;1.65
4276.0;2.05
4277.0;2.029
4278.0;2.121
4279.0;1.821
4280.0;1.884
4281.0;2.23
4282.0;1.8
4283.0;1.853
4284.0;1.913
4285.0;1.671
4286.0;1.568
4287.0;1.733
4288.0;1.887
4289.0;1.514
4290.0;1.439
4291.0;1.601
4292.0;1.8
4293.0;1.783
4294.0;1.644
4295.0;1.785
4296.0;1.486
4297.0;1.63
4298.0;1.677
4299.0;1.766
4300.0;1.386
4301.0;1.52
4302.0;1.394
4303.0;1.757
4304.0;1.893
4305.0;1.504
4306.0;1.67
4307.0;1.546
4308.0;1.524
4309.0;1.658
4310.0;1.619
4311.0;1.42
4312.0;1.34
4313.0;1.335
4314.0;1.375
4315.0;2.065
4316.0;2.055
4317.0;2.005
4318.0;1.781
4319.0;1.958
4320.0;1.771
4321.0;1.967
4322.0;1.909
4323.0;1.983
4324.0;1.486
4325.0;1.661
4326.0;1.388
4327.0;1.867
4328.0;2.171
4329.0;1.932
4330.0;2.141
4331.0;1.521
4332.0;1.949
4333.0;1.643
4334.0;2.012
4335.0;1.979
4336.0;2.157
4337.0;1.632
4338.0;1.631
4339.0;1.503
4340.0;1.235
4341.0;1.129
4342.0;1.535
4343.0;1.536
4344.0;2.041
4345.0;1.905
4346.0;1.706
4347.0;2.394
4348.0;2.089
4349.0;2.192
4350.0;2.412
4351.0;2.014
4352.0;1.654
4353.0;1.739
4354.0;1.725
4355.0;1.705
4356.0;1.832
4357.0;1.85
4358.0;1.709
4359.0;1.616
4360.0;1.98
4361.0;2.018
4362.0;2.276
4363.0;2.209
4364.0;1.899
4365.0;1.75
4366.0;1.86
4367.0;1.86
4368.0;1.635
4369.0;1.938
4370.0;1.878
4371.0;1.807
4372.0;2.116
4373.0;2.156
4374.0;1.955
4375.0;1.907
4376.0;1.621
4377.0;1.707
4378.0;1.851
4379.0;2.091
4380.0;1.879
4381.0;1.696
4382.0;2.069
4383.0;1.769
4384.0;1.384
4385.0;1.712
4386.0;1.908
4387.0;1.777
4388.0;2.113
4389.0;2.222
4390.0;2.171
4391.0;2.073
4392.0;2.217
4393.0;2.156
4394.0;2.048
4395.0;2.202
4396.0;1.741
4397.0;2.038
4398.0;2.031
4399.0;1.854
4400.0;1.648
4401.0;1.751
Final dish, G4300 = 4.3 AA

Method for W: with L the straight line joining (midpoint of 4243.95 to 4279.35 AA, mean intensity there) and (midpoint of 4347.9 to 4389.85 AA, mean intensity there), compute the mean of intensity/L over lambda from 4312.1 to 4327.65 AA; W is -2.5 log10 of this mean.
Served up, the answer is 0.060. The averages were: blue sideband 1.83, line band 1.77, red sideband 1.9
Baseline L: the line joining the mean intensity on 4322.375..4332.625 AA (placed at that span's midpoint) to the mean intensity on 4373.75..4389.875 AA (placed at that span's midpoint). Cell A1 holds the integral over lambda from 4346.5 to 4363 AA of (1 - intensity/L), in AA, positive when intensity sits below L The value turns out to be -1.1 AA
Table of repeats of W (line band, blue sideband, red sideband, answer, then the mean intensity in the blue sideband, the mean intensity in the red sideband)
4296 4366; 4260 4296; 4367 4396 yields 0.06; 1.82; 1.93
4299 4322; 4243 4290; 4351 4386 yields 0.10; 1.82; 1.85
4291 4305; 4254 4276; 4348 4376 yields 0.13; 1.83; 1.91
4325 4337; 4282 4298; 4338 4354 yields -0.06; 1.69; 1.8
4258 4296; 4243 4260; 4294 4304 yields -0.08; 1.77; 1.62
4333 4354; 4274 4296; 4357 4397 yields 0.03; 1.79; 1.92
